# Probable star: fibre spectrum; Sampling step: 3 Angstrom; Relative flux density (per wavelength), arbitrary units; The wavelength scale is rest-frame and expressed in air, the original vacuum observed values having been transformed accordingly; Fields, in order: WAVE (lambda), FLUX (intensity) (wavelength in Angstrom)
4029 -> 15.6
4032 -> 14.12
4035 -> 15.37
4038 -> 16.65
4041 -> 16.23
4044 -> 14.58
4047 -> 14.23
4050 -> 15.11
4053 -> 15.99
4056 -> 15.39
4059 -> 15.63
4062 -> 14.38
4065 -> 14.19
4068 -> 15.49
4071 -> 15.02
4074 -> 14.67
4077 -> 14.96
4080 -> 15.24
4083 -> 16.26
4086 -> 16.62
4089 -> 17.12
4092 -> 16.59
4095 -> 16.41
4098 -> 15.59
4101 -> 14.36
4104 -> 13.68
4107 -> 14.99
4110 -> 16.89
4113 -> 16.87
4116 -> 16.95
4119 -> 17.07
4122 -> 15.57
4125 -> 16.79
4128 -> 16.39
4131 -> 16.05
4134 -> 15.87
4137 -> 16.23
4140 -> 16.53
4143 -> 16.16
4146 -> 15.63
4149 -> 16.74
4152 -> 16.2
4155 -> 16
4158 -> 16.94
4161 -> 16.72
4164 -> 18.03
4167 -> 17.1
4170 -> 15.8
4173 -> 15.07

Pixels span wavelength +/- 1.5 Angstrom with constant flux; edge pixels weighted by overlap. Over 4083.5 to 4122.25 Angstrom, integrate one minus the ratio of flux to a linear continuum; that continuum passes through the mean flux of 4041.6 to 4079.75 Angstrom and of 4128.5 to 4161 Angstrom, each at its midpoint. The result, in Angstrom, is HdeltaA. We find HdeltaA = -1.1 Angstrom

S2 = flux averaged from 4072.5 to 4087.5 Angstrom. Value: 15.6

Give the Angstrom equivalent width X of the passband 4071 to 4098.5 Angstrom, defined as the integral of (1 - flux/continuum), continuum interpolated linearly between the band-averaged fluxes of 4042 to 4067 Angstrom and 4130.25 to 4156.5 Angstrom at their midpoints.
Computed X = -0.9 Angstrom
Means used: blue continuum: 15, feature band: 15.9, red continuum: 16.2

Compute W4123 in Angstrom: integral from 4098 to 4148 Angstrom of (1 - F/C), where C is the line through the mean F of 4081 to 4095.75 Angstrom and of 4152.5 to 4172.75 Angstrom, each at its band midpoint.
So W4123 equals 1.8 Angstrom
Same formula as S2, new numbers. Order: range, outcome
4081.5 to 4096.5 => 16.6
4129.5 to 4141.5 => 16.2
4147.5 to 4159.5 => 16.5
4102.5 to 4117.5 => 15.9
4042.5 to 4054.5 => 15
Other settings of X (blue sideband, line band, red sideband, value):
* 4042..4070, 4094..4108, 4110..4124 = 1.09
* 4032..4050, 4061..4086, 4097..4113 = 0.21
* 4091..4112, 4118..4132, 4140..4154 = -0.43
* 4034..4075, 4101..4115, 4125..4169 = 0.37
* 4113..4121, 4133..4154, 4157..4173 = 0.77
